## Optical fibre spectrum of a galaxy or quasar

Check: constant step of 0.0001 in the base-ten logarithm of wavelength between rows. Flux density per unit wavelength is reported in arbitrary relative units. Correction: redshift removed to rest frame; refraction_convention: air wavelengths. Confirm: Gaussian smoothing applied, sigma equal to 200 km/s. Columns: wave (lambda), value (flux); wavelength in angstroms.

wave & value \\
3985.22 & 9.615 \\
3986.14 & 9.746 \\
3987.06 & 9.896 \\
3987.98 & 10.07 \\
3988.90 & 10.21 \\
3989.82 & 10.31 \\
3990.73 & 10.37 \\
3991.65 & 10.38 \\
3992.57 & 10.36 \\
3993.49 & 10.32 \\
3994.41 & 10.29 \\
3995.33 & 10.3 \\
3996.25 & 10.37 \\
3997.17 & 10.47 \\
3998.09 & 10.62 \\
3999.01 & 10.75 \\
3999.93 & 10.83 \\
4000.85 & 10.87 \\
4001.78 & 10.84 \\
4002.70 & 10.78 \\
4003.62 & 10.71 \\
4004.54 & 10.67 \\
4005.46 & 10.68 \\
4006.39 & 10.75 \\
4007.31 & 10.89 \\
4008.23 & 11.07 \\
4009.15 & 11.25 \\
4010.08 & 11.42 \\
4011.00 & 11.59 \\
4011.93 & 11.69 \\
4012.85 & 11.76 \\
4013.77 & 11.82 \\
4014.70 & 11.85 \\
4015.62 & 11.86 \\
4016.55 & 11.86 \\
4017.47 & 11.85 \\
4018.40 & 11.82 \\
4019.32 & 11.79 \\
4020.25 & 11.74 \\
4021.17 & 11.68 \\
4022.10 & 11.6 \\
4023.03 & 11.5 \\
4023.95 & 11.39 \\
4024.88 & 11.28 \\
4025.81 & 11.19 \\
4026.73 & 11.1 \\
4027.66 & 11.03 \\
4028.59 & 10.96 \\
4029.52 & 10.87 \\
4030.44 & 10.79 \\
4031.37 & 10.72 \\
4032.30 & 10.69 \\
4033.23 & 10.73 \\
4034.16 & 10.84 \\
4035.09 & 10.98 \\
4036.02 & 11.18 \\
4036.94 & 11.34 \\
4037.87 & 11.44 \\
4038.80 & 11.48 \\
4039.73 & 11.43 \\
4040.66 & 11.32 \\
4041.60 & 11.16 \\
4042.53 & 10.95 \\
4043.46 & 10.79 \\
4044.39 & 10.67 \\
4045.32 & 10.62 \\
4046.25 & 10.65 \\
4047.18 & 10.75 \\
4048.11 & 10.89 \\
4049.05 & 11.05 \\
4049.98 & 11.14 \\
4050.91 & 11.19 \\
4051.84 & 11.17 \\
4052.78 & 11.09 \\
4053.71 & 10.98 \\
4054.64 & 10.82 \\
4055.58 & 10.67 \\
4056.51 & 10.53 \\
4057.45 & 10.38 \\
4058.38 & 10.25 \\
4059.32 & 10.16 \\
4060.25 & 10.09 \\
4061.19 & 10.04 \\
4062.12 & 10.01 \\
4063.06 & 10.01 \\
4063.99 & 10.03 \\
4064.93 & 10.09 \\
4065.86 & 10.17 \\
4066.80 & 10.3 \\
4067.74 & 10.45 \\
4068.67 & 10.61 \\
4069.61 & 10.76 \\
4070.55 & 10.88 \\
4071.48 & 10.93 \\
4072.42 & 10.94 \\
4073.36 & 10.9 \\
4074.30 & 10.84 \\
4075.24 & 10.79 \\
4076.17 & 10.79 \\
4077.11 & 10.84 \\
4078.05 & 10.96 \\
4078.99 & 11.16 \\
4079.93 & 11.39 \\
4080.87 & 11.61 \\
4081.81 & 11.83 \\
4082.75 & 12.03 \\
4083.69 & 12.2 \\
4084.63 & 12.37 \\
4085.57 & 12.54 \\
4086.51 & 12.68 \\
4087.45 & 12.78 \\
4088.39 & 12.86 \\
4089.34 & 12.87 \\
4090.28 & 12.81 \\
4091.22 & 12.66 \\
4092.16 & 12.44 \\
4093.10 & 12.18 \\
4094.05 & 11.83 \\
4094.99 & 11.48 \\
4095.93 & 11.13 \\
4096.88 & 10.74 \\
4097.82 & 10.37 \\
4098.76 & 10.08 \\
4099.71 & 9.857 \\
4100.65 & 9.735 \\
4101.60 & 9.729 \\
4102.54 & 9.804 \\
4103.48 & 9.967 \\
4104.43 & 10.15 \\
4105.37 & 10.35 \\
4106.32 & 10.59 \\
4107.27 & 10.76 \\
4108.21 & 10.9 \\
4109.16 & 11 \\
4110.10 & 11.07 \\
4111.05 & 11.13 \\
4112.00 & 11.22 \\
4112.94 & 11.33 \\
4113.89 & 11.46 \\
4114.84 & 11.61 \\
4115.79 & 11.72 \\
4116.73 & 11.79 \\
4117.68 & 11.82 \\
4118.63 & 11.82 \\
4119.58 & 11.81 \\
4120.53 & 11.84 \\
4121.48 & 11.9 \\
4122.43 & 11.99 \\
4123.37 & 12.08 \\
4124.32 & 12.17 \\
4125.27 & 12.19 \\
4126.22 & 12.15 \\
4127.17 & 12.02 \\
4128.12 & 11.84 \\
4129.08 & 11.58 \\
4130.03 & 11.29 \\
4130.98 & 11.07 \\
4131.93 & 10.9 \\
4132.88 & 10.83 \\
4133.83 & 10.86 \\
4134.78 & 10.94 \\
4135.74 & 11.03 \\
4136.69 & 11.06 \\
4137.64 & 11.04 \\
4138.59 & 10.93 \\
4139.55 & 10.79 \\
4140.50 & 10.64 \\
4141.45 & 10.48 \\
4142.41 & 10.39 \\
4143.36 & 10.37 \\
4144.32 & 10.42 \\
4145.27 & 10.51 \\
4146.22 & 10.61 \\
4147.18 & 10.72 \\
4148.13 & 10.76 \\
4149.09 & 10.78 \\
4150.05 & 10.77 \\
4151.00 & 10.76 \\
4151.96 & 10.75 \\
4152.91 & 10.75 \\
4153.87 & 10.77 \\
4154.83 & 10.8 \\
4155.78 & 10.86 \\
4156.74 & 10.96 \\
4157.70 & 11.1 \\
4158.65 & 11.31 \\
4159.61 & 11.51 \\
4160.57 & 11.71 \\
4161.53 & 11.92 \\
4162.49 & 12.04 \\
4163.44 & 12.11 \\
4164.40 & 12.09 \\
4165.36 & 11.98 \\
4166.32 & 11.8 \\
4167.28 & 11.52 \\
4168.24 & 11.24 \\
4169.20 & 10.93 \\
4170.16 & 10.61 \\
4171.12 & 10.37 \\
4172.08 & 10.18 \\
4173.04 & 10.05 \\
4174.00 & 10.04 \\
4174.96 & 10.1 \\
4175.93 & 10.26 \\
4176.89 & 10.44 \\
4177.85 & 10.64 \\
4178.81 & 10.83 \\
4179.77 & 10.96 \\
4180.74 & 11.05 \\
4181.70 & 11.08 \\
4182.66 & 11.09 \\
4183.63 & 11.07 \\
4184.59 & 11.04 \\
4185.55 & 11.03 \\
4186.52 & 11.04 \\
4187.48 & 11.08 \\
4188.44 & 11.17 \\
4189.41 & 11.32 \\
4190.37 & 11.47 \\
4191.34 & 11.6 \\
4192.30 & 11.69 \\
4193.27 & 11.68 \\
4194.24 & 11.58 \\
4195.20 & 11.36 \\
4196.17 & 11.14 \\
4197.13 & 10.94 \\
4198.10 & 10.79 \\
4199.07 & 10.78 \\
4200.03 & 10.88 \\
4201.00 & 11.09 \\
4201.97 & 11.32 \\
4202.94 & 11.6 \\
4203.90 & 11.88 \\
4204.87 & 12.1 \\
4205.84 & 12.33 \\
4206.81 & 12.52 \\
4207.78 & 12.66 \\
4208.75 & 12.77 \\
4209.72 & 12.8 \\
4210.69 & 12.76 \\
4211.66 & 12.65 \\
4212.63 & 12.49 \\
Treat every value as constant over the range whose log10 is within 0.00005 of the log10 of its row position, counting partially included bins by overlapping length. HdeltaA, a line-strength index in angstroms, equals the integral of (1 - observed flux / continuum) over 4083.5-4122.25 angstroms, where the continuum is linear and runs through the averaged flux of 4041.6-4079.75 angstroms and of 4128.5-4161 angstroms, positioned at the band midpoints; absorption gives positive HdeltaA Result -2.2 angstroms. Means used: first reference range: 10.7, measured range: 11.4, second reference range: 10.9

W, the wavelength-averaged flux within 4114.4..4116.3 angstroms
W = 11.7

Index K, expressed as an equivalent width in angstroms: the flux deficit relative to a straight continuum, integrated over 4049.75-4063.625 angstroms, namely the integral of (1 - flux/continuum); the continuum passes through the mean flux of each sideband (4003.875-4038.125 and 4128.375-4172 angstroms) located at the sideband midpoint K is 0.8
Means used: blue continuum 11.3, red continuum 11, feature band 10.6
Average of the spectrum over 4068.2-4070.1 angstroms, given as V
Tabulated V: 10.7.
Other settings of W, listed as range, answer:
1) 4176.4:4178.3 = 10.6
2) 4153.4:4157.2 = 10.8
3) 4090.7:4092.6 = 12.6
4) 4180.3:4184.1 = 11.1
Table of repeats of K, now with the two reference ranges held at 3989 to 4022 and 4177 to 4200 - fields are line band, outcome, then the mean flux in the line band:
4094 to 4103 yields 0.55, 10.4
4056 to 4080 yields 1.17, 10.5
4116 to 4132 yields -1.01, 11.8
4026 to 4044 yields 0.03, 11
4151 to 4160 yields 0.13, 11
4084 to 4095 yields -1.40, 12.5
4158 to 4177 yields 0.00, 11.1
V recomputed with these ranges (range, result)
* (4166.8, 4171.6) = 10.9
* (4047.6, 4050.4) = 11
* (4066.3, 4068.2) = 10.3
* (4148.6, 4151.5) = 10.7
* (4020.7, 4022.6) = 11.6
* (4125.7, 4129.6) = 11.9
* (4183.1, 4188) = 11.1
